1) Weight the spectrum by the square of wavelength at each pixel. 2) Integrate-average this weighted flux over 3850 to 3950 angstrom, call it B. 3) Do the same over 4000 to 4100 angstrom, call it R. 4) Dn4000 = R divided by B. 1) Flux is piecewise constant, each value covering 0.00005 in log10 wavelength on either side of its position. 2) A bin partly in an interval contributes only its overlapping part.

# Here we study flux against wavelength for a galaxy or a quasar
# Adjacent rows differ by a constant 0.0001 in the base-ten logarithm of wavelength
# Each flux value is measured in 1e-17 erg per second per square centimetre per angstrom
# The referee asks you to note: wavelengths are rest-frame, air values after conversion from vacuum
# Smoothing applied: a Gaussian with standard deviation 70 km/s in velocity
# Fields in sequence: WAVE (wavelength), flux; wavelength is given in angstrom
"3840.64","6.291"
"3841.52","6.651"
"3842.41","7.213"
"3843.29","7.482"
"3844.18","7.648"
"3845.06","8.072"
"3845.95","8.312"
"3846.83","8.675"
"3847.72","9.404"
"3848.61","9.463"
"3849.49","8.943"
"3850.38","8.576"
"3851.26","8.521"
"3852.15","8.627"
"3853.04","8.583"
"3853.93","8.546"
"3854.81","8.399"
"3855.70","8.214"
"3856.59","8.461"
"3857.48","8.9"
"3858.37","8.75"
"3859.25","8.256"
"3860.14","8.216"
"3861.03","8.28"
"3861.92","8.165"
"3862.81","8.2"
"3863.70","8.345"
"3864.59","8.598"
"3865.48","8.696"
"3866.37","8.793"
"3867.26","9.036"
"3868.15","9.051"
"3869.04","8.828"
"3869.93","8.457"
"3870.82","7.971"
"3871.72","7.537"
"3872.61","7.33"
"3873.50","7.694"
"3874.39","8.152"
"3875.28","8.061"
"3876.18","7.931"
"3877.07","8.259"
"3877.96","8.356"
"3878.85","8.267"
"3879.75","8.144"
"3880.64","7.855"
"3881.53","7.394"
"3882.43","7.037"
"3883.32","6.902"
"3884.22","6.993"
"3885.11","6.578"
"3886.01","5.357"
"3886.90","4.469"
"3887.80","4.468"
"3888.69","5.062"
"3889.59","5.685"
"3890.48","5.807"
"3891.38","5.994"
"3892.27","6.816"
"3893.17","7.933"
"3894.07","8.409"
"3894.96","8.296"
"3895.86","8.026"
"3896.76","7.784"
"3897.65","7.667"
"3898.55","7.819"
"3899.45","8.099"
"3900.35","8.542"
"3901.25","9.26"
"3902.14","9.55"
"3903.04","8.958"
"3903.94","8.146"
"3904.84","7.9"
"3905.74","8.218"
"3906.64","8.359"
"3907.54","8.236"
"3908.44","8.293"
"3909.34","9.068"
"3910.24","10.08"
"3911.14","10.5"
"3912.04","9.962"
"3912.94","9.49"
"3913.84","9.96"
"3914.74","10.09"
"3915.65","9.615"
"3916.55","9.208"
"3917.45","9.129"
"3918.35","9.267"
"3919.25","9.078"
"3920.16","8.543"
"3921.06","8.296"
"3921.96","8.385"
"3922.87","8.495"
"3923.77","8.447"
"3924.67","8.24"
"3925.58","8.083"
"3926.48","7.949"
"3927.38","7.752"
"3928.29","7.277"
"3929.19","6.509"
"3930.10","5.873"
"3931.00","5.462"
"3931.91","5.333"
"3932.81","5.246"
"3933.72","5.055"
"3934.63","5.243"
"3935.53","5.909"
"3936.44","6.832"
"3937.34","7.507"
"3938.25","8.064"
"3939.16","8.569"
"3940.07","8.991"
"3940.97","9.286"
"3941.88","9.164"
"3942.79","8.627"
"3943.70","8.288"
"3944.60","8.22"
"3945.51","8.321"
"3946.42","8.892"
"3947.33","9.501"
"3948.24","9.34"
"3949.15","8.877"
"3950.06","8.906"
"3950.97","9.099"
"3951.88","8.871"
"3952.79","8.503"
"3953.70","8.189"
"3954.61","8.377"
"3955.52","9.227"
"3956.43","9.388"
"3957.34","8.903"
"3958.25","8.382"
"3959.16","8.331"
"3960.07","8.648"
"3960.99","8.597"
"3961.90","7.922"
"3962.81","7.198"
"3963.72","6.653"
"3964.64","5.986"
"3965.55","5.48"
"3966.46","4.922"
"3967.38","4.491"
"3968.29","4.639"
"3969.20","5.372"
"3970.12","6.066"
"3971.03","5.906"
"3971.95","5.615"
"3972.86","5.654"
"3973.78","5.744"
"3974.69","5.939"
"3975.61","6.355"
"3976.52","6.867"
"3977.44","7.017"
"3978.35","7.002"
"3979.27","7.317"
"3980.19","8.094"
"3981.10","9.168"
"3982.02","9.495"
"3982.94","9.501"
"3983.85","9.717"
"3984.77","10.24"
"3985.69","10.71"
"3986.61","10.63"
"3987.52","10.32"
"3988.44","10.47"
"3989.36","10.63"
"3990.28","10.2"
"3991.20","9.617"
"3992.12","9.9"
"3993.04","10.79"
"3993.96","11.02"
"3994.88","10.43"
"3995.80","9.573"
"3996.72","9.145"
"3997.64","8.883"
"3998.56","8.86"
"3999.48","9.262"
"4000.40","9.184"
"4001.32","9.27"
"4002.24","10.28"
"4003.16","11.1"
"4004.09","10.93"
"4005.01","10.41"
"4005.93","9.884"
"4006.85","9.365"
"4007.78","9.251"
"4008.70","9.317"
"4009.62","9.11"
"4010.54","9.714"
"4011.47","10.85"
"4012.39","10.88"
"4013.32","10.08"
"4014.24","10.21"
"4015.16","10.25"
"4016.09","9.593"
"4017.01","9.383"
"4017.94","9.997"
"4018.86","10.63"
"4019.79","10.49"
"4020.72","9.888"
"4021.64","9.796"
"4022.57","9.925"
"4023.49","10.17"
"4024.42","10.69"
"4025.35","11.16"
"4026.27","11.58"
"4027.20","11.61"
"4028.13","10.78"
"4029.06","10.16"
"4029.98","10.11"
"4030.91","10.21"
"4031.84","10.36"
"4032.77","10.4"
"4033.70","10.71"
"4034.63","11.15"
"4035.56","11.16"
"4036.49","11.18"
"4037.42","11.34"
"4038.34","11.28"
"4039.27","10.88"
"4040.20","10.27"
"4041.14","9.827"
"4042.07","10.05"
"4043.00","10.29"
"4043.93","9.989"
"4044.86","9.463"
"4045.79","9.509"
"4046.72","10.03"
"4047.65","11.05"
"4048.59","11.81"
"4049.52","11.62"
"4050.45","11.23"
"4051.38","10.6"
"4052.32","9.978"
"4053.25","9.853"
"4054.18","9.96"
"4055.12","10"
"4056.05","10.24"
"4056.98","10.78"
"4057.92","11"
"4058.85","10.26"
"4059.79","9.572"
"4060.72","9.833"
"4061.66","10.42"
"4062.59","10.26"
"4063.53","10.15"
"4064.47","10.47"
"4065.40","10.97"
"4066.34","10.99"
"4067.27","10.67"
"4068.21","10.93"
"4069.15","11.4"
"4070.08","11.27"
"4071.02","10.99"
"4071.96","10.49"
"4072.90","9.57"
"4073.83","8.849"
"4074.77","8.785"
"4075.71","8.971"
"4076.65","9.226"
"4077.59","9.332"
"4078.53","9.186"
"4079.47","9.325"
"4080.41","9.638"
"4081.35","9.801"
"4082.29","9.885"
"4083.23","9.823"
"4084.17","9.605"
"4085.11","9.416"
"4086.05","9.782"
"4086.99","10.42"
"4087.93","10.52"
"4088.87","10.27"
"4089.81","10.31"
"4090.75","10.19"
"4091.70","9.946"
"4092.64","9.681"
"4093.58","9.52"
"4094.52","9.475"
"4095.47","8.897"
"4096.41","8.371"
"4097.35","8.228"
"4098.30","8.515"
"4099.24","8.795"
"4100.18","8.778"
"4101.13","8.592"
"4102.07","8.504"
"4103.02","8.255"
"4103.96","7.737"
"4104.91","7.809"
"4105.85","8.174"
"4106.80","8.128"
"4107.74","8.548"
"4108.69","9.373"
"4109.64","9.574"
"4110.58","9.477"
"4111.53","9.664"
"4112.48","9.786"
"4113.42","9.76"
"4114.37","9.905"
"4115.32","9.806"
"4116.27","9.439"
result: 1.36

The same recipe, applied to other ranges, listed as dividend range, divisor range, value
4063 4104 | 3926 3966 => 1.33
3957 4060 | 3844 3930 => 1.23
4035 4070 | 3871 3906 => 1.53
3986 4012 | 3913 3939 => 1.34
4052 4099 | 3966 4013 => 1.18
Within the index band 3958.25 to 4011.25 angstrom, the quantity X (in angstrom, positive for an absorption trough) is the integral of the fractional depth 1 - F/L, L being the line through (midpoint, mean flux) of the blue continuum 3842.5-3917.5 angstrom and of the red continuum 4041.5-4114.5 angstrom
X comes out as 3.2 angstrom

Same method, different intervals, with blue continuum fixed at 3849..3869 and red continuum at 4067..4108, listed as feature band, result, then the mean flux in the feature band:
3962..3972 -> 3.6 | 5.75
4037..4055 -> -2.3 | 10.5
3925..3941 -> 3.5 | 6.89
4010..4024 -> -1.5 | 10.1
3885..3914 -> 2.9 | 7.84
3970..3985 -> 2.7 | 7.38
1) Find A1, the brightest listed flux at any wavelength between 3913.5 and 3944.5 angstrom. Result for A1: 10.09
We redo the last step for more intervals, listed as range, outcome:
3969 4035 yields 11.61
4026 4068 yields 11.81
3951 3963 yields 9.388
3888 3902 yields 9.26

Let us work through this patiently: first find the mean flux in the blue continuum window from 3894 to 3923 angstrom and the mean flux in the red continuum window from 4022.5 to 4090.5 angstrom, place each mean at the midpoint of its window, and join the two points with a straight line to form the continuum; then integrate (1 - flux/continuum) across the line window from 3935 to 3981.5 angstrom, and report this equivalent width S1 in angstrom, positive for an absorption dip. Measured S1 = 8.6 angstrom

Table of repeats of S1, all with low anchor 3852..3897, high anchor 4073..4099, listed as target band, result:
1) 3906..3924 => -2.4 angstrom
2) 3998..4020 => -2.7 angstrom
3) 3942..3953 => -0.6 angstrom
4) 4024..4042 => -3.4 angstrom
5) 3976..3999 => -2.0 angstrom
